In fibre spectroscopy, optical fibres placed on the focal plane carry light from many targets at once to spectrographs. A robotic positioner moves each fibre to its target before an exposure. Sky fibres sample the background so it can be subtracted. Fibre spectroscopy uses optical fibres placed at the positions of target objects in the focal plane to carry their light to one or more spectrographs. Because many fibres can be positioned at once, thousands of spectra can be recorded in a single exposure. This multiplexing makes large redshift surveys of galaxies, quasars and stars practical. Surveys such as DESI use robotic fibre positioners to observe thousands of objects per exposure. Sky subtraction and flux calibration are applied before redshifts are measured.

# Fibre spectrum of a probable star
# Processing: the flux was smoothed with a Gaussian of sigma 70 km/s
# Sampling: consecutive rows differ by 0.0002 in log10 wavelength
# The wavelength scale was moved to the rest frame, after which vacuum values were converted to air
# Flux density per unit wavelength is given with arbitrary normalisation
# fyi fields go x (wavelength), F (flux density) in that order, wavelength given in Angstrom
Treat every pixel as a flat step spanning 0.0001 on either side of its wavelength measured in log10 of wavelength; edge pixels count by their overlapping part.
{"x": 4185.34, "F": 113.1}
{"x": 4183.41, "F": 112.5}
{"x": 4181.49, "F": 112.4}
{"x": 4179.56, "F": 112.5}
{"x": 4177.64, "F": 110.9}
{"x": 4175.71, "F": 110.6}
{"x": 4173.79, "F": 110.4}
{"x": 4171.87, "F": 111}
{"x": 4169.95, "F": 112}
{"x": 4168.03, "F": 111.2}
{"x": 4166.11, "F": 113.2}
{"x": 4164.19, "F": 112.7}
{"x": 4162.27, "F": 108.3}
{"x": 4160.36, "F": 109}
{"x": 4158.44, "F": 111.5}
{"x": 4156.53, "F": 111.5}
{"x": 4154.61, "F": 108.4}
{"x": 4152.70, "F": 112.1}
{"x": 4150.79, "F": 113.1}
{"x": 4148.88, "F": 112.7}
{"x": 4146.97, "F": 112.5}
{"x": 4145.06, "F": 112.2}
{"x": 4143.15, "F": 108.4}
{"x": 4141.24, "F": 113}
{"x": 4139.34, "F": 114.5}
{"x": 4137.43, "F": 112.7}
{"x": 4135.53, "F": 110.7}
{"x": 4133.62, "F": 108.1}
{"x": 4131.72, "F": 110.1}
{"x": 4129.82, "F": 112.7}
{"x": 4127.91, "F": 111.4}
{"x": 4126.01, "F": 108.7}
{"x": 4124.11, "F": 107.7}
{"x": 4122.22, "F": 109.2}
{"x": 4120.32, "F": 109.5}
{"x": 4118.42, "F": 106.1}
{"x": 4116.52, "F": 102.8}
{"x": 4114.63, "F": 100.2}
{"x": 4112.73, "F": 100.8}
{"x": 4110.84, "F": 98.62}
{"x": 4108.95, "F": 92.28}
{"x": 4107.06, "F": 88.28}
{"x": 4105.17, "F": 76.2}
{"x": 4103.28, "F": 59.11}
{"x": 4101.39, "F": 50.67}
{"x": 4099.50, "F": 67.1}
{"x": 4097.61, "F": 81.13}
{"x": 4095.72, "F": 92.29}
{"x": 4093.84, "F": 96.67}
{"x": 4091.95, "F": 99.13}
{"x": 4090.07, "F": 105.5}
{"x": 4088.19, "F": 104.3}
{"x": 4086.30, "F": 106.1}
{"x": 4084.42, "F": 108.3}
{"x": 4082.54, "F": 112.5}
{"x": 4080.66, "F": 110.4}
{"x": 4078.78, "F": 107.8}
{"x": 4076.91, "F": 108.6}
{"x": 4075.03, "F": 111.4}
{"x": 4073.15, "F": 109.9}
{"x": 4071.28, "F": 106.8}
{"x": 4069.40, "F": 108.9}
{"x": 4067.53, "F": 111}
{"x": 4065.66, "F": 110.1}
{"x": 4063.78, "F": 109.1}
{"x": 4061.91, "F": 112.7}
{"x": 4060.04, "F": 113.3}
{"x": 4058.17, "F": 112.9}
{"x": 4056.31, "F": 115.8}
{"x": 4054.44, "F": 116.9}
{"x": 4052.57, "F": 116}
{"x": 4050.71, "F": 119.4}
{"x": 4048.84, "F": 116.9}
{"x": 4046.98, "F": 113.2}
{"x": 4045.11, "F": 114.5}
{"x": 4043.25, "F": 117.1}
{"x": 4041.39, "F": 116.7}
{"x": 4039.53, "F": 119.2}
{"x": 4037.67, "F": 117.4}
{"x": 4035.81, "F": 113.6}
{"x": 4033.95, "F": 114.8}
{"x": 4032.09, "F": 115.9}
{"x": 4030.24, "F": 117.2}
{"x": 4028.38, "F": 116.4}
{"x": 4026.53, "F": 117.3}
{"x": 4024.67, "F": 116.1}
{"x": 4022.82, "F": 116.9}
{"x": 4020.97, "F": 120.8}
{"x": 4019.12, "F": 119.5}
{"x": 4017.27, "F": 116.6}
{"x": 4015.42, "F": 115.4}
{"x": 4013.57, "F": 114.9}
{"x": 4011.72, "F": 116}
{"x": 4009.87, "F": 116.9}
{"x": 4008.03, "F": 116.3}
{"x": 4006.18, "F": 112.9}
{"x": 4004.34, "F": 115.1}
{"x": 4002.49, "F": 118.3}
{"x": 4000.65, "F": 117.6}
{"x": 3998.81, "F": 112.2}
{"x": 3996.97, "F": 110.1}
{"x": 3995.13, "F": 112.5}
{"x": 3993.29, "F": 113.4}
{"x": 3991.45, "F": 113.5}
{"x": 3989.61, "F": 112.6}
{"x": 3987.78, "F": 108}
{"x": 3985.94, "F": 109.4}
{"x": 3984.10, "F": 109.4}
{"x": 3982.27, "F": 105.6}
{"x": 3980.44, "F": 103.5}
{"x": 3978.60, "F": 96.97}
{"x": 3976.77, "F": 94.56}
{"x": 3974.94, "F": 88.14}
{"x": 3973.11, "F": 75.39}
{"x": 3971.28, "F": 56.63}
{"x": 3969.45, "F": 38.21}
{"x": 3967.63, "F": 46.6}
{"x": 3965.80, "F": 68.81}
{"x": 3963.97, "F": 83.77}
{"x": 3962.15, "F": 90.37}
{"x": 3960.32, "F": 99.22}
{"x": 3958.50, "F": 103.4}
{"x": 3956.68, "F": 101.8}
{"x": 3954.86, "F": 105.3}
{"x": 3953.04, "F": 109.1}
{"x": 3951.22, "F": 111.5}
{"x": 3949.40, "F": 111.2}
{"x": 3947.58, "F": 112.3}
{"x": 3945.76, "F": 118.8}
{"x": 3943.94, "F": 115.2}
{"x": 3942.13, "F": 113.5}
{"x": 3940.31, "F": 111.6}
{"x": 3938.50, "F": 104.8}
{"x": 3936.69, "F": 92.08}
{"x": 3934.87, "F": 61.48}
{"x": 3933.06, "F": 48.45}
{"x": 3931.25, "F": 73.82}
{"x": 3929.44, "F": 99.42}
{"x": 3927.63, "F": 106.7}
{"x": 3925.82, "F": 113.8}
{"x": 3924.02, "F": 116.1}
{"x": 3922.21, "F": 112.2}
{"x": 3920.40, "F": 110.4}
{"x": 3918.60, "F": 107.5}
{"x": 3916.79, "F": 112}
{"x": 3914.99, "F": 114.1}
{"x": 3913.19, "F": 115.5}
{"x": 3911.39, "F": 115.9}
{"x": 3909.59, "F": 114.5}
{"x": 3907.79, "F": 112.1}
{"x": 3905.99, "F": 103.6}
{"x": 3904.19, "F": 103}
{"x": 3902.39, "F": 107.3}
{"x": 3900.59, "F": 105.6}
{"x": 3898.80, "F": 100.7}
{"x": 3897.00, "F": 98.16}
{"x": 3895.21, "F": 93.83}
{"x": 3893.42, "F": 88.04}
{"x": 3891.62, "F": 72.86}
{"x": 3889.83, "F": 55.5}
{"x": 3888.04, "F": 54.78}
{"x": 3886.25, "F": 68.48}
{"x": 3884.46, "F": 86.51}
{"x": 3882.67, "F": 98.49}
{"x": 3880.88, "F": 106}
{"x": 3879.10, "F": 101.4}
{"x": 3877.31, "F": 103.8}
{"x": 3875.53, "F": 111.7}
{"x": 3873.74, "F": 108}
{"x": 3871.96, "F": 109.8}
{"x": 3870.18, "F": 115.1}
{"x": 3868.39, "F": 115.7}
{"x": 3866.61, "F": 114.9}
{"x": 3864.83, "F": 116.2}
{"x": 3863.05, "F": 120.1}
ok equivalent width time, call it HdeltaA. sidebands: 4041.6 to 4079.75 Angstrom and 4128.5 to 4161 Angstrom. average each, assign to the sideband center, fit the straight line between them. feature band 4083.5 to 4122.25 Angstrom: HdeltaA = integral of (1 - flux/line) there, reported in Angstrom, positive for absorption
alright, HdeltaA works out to 6.7 Angstrom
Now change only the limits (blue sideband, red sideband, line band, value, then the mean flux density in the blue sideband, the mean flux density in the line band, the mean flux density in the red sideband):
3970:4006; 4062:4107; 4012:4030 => -2.8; 103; 117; 98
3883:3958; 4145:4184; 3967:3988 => 3.4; 99.6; 85.9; 111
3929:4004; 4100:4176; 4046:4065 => -2.5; 97.2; 115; 105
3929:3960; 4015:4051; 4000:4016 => -0.6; 99.7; 116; 117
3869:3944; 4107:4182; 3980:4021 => -4.2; 99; 113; 109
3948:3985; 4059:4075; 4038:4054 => -1.6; 90.3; 117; 110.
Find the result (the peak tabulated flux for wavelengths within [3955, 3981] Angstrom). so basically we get 103.5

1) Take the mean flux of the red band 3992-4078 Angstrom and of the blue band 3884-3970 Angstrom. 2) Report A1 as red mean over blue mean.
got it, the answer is 1.19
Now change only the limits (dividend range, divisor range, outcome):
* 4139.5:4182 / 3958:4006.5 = 1.15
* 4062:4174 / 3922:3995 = 1.08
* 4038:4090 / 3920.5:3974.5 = 1.20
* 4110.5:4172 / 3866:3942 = 1.11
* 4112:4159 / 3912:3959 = 1.05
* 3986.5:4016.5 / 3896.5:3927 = 1.04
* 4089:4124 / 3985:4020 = 0.80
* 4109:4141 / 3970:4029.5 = 0.99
